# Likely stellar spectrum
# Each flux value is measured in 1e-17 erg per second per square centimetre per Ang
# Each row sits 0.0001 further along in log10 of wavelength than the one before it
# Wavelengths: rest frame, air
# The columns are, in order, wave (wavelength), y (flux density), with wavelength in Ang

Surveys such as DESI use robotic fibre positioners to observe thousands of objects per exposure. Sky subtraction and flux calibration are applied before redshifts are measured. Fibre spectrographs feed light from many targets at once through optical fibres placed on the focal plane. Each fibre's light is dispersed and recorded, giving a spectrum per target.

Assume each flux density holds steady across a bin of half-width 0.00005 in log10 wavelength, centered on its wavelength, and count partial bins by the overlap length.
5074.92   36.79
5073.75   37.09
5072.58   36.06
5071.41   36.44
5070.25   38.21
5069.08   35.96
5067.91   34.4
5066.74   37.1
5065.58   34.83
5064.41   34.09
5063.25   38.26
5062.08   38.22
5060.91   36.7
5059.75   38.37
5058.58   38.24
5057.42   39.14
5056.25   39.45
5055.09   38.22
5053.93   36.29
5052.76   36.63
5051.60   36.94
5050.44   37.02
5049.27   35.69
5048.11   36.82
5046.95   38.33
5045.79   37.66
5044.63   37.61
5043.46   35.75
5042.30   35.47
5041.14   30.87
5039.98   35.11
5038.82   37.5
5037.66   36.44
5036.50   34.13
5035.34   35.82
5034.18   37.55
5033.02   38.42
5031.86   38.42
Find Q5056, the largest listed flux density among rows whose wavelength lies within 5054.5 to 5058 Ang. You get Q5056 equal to 39.45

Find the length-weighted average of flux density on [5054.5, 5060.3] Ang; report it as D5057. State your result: 38.7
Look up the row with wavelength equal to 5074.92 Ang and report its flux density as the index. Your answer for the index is 36.79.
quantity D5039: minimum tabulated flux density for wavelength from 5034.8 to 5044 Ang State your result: 30.87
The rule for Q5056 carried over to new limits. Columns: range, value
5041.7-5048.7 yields 38.33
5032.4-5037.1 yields 38.42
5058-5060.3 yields 38.37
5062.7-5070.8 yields 38.26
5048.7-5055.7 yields 38.22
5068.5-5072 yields 38.21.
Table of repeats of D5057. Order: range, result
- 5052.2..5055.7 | 37.1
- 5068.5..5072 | 36.9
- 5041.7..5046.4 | 36.6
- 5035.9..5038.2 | 35.3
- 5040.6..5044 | 34.1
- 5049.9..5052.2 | 37.1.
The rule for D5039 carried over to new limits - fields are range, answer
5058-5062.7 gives 36.7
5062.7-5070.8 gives 34.09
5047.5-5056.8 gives 35.69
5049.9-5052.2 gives 36.94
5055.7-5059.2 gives 38.24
